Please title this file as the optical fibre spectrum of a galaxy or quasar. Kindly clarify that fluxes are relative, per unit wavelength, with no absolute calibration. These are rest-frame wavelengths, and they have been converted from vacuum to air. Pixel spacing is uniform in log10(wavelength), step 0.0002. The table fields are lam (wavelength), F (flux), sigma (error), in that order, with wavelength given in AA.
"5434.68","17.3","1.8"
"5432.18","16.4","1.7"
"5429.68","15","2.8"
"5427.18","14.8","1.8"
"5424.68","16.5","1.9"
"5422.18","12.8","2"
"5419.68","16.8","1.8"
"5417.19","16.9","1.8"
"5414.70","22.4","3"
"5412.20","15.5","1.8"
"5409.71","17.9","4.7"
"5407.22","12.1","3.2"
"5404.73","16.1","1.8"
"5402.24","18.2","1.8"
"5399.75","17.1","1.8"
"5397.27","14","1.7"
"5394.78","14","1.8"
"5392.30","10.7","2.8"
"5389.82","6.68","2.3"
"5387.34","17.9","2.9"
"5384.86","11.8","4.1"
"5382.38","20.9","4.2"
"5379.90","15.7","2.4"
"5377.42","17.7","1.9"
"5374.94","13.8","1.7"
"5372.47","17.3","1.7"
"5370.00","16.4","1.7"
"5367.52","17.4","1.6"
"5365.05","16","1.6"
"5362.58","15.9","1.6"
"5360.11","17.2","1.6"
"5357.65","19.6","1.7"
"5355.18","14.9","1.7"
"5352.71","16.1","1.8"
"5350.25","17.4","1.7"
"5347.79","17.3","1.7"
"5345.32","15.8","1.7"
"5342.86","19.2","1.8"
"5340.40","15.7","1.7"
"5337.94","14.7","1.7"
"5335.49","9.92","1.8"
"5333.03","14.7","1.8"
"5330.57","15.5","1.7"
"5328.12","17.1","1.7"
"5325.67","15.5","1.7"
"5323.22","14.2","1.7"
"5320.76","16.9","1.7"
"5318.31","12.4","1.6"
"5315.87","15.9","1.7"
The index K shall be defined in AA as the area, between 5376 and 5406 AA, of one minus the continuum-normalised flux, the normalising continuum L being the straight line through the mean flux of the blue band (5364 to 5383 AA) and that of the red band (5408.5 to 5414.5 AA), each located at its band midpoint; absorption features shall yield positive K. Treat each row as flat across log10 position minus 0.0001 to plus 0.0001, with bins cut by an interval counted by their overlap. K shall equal 3.7 AA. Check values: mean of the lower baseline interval 16.8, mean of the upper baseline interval 17.7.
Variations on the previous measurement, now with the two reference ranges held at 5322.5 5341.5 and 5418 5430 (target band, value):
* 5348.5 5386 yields -4.2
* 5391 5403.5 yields 0.3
